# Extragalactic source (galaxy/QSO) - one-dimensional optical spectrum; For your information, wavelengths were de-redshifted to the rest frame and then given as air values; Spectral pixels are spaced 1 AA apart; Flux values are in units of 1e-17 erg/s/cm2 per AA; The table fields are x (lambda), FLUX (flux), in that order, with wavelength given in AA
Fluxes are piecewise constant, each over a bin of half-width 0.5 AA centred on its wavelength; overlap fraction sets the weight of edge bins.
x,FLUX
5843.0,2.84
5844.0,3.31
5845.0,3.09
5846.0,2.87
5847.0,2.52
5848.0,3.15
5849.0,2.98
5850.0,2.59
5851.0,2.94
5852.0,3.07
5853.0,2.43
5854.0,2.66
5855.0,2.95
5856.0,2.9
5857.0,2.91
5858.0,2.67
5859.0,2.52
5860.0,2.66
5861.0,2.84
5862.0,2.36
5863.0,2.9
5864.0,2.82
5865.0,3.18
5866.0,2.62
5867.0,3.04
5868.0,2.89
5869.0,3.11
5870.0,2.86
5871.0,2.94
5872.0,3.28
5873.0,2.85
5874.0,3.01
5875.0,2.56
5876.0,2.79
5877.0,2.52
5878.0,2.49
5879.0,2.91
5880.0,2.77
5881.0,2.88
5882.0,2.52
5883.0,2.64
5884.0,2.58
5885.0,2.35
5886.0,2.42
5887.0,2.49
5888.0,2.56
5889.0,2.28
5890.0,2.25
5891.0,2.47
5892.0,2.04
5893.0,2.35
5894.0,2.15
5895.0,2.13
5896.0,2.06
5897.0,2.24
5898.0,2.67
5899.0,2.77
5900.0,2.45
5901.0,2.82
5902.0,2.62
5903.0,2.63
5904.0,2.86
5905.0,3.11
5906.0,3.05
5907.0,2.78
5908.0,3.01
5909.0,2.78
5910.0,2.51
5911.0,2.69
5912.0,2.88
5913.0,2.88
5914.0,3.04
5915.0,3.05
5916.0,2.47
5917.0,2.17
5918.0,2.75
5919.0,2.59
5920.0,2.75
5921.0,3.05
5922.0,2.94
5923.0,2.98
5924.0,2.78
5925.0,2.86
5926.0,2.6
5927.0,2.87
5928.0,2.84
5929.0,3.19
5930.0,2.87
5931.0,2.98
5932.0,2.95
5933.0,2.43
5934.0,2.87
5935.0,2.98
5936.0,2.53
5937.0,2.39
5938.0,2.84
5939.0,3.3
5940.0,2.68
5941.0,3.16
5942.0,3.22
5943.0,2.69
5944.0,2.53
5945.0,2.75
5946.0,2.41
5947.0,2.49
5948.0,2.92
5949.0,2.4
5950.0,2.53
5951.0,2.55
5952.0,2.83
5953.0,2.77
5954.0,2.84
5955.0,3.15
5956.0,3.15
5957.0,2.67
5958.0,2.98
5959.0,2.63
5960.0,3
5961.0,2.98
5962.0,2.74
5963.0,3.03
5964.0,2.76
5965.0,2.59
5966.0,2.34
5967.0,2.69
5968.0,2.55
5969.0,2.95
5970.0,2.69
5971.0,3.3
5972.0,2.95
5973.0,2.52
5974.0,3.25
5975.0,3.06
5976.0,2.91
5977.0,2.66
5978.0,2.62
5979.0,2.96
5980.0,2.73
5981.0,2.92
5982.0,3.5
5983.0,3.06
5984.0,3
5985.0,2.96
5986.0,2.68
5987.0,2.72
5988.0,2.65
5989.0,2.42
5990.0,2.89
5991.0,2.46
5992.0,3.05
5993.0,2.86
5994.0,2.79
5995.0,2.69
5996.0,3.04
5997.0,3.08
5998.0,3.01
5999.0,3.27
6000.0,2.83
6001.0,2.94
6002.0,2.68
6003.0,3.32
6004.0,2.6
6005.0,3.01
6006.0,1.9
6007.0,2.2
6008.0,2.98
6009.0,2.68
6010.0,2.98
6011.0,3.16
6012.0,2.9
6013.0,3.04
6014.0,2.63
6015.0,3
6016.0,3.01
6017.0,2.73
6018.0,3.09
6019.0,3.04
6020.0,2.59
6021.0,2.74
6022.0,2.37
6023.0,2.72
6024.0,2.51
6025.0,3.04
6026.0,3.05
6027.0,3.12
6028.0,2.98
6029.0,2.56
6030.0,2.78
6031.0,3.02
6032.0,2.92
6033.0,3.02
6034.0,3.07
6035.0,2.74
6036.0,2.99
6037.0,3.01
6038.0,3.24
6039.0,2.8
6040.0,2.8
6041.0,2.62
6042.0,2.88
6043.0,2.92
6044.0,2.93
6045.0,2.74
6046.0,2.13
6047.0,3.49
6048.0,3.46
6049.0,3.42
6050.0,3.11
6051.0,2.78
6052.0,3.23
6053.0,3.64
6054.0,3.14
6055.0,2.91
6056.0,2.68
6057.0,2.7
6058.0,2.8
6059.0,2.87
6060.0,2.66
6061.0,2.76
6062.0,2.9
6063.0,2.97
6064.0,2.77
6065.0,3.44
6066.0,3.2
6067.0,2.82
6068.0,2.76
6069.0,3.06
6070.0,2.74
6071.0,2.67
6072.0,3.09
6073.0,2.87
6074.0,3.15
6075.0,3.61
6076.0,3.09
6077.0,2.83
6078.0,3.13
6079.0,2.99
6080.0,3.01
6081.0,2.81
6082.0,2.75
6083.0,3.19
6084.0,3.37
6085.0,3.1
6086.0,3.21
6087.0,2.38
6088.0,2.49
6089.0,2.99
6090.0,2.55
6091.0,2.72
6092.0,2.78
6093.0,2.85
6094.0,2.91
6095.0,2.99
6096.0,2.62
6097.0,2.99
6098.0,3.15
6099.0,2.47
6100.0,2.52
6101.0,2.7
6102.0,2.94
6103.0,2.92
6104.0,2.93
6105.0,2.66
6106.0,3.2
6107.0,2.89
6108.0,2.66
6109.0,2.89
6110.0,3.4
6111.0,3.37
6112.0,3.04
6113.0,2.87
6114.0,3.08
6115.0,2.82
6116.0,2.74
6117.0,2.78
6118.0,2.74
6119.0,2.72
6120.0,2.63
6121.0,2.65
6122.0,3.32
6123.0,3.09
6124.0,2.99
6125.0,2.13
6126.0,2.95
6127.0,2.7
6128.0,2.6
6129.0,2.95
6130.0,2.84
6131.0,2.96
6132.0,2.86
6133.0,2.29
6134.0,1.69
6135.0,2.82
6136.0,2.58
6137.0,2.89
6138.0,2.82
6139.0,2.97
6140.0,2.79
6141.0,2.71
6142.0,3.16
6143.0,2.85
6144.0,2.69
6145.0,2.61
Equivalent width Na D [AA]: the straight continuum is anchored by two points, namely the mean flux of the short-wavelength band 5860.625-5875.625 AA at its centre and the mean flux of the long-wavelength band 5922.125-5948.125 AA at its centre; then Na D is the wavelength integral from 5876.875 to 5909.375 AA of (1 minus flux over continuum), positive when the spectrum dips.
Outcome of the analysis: 3.32 AA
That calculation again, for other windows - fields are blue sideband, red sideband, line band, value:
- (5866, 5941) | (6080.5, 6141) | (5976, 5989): -0.5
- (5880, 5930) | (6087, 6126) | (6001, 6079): -3.6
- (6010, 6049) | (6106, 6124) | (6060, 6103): 0.1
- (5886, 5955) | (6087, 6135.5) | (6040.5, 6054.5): -1.3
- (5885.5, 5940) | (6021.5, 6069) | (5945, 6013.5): -0.4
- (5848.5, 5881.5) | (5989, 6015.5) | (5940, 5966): 0.5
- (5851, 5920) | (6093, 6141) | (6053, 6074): -1.0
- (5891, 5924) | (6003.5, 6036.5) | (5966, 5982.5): -0.7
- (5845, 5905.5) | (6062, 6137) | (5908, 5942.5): -1.2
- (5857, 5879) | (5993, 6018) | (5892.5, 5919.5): 1.7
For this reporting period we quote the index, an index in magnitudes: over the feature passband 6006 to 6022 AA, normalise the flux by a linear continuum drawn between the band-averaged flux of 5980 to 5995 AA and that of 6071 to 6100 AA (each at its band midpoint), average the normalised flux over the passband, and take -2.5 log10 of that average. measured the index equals 0.02 mag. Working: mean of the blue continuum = 2.84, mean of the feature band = 2.81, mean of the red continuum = 2.92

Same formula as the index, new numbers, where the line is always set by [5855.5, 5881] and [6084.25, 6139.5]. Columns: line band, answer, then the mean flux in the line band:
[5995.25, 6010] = 0.00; 2.83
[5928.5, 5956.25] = 0.01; 2.8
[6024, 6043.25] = -0.04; 2.91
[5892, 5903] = 0.17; 2.42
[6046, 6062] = -0.07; 3.01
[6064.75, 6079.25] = -0.08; 3.02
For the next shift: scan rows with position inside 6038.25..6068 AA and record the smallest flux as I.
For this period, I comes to 2.13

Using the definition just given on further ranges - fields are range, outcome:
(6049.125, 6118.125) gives 2.38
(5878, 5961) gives 2.04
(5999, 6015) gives 1.9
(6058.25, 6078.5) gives 2.66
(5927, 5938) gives 2.39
